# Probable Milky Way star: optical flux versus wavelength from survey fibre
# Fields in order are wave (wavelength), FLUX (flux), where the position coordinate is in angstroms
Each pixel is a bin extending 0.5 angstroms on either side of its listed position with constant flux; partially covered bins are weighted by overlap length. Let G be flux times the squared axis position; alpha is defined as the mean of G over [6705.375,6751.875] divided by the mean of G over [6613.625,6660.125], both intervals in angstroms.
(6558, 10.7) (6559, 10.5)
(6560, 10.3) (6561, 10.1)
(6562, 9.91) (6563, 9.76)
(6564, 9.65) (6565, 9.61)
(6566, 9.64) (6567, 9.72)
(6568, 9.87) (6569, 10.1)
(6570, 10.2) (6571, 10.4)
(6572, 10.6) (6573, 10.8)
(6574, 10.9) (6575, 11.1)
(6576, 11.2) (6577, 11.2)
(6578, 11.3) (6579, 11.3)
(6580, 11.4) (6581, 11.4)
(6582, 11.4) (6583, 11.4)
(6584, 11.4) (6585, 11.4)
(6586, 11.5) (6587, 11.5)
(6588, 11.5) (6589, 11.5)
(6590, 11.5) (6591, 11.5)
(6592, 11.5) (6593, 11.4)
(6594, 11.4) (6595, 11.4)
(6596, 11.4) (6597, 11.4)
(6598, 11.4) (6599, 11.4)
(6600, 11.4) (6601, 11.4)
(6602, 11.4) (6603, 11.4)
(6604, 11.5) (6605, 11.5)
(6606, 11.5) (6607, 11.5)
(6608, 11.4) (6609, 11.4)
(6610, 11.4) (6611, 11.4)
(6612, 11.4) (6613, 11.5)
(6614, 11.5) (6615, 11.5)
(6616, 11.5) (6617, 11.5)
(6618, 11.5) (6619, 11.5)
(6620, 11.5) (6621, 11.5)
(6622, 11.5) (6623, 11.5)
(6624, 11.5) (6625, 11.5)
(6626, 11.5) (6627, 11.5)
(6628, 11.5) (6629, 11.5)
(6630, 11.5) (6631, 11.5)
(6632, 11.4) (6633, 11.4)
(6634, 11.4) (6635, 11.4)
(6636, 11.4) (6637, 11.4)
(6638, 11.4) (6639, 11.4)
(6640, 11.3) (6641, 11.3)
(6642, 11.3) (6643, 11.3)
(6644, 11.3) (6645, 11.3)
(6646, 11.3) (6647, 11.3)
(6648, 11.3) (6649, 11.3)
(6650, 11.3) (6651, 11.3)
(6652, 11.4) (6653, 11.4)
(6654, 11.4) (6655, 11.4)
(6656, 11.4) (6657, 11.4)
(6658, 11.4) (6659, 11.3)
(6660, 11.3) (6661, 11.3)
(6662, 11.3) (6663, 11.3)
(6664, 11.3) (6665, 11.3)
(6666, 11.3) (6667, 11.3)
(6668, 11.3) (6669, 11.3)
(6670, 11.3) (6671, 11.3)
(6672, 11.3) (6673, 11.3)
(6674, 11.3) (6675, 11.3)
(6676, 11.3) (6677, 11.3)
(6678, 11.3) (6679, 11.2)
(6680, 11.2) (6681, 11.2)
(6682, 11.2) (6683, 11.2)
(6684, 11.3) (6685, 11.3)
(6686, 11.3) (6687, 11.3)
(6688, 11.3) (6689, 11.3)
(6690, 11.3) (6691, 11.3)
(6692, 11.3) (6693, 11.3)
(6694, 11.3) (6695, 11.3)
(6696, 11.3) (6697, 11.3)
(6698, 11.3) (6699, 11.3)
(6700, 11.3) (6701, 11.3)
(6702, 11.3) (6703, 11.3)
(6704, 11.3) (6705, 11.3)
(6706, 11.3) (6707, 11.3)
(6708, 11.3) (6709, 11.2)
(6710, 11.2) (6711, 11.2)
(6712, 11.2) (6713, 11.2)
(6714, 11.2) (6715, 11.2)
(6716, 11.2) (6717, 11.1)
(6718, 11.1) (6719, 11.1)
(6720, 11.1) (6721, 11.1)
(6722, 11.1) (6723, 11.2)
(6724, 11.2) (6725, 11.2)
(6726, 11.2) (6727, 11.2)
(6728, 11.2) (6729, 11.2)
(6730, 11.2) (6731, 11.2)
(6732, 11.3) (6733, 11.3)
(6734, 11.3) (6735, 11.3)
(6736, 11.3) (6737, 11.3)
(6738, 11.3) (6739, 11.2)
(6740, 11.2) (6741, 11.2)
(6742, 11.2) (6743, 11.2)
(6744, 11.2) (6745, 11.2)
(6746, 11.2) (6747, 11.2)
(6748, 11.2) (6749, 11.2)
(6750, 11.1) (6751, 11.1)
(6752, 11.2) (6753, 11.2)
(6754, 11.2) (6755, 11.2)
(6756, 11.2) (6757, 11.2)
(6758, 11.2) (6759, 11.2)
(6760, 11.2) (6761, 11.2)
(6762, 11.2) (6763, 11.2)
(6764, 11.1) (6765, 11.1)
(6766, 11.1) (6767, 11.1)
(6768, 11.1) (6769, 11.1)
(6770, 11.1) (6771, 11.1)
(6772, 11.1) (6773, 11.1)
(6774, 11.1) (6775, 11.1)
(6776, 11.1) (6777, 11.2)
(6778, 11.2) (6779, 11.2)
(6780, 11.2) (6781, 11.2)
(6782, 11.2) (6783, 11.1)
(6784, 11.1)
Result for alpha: 1.01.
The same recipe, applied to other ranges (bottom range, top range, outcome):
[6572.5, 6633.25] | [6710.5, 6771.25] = 1.02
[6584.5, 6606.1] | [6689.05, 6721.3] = 1.02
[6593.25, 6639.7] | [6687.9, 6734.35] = 1.01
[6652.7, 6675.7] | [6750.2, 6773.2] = 1.01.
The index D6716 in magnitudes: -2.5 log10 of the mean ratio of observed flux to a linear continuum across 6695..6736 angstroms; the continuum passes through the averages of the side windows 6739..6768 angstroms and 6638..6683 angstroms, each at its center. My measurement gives 0.000 mag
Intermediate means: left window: 11.3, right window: 11.2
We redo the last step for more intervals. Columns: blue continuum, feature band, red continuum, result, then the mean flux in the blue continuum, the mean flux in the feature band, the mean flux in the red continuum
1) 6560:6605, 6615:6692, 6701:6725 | -0.02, 11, 11.4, 11.2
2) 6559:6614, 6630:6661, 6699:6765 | -0.02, 11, 11.4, 11.2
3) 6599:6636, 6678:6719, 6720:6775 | 0.00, 11.5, 11.3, 11.2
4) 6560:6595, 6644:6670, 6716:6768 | -0.03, 10.9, 11.3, 11.2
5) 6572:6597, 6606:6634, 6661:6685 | -0.02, 11.3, 11.5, 11.3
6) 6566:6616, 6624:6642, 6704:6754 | -0.02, 11.2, 11.4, 11.2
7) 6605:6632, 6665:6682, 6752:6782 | 0.01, 11.5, 11.3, 11.2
